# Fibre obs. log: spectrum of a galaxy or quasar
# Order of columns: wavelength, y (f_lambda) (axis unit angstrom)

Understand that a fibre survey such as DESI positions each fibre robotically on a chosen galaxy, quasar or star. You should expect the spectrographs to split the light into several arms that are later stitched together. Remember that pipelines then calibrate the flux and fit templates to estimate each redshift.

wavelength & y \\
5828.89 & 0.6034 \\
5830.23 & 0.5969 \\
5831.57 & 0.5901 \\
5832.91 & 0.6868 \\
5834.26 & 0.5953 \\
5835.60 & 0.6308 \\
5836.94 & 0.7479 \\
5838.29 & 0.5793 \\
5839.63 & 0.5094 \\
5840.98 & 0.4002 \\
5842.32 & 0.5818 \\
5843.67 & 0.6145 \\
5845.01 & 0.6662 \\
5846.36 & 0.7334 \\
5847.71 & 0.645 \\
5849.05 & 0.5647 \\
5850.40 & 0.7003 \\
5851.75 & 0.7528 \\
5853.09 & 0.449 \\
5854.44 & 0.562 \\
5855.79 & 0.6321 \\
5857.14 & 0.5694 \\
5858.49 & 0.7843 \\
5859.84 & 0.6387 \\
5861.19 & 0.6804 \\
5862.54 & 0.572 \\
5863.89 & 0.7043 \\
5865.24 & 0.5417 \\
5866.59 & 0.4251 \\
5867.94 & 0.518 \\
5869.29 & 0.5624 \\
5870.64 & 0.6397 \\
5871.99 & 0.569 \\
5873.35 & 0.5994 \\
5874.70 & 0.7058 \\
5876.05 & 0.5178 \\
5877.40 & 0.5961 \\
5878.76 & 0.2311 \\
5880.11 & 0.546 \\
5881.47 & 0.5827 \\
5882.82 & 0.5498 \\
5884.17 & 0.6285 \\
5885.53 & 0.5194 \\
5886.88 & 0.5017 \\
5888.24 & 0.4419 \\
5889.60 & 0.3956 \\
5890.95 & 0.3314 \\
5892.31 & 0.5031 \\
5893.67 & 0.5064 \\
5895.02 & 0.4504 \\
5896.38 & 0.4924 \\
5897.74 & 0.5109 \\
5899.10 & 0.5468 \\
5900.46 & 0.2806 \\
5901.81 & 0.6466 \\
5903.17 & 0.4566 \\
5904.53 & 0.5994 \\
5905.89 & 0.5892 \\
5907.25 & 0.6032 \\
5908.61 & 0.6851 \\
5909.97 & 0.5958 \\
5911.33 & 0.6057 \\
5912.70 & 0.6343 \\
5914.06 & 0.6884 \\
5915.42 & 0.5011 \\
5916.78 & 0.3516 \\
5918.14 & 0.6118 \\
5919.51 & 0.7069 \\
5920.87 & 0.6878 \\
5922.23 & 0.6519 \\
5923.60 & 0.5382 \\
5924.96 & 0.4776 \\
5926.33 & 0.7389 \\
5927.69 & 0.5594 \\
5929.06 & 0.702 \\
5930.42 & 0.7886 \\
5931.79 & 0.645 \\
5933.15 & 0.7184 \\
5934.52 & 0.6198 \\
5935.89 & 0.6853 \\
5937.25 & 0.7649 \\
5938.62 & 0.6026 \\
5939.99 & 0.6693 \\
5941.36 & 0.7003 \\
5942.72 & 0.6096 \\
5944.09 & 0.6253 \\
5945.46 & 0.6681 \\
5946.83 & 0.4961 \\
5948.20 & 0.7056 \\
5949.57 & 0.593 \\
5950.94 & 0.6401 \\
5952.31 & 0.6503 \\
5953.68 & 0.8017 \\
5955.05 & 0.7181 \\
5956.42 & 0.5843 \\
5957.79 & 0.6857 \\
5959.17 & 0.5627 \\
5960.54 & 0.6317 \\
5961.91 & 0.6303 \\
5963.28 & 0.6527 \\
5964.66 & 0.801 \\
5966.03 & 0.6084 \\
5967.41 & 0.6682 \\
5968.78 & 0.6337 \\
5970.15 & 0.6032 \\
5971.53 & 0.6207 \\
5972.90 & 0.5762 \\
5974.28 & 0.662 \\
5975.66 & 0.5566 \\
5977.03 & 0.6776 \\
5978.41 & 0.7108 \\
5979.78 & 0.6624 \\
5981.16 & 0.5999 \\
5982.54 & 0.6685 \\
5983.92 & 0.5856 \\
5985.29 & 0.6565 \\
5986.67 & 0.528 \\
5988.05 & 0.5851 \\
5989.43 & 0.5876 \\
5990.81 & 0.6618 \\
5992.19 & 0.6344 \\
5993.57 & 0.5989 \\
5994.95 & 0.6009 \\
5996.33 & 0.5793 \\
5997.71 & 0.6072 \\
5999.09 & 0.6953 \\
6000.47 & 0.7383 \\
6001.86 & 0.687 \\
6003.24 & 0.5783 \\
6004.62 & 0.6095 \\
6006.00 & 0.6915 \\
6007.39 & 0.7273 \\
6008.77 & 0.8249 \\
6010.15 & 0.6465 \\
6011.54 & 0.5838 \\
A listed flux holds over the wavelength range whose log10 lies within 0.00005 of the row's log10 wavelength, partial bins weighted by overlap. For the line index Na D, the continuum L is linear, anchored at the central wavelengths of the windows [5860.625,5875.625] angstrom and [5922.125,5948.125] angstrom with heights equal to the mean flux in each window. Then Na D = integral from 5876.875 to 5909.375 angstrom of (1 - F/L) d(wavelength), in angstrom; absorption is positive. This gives 5.5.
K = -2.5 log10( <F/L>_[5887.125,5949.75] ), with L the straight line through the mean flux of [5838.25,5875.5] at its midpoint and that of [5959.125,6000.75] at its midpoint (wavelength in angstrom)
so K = 0.058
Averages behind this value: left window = 0.604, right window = 0.632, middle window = 0.586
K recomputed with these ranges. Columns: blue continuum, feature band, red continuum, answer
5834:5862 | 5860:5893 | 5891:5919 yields 0.085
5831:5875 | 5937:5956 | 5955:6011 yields -0.041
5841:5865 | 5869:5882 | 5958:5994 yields 0.139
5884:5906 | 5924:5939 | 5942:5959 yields -0.122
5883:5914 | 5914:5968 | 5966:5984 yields -0.100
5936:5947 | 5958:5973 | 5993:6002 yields 0.013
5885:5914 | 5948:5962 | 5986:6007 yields -0.127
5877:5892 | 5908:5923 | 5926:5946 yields -0.025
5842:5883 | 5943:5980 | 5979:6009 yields -0.029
